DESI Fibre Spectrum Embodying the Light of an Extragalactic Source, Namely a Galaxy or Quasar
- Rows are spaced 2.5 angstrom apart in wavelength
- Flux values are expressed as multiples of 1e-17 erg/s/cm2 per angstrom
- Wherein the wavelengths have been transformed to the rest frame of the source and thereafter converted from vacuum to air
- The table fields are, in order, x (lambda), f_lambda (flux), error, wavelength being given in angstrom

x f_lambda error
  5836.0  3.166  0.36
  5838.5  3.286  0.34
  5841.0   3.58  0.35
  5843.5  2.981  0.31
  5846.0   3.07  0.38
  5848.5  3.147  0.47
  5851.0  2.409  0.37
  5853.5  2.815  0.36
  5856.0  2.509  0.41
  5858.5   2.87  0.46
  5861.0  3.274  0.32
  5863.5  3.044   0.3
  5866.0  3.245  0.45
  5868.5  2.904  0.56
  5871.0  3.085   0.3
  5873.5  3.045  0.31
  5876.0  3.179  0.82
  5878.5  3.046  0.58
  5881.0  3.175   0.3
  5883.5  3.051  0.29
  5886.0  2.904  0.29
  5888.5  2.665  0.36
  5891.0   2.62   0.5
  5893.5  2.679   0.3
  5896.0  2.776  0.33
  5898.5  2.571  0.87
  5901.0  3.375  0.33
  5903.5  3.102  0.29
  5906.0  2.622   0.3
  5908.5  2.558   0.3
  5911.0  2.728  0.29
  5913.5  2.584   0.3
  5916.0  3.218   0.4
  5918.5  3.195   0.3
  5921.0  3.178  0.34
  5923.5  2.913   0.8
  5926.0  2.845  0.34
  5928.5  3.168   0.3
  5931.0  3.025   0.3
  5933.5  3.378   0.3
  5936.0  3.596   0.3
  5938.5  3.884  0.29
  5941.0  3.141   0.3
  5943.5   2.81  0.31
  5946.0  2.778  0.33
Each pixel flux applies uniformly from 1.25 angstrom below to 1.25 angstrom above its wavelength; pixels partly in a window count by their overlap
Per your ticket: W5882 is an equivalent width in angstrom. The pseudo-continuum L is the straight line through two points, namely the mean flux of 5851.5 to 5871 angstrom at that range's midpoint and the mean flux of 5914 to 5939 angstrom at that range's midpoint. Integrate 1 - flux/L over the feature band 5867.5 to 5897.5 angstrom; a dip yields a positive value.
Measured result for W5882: 1.0 angstrom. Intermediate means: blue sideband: 2.94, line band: 2.92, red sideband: 3.2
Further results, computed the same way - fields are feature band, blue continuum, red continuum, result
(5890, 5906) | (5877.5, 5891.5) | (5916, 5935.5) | 0.8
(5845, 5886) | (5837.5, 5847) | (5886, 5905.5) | 0.8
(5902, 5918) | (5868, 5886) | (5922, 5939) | 1.7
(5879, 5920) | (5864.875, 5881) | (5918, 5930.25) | 2.7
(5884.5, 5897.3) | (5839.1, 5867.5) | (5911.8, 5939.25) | 1.4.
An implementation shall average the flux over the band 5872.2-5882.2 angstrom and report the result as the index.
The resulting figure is 3.11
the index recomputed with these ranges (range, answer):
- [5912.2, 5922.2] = 3.04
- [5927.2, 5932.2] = 3.09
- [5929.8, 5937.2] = 3.33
